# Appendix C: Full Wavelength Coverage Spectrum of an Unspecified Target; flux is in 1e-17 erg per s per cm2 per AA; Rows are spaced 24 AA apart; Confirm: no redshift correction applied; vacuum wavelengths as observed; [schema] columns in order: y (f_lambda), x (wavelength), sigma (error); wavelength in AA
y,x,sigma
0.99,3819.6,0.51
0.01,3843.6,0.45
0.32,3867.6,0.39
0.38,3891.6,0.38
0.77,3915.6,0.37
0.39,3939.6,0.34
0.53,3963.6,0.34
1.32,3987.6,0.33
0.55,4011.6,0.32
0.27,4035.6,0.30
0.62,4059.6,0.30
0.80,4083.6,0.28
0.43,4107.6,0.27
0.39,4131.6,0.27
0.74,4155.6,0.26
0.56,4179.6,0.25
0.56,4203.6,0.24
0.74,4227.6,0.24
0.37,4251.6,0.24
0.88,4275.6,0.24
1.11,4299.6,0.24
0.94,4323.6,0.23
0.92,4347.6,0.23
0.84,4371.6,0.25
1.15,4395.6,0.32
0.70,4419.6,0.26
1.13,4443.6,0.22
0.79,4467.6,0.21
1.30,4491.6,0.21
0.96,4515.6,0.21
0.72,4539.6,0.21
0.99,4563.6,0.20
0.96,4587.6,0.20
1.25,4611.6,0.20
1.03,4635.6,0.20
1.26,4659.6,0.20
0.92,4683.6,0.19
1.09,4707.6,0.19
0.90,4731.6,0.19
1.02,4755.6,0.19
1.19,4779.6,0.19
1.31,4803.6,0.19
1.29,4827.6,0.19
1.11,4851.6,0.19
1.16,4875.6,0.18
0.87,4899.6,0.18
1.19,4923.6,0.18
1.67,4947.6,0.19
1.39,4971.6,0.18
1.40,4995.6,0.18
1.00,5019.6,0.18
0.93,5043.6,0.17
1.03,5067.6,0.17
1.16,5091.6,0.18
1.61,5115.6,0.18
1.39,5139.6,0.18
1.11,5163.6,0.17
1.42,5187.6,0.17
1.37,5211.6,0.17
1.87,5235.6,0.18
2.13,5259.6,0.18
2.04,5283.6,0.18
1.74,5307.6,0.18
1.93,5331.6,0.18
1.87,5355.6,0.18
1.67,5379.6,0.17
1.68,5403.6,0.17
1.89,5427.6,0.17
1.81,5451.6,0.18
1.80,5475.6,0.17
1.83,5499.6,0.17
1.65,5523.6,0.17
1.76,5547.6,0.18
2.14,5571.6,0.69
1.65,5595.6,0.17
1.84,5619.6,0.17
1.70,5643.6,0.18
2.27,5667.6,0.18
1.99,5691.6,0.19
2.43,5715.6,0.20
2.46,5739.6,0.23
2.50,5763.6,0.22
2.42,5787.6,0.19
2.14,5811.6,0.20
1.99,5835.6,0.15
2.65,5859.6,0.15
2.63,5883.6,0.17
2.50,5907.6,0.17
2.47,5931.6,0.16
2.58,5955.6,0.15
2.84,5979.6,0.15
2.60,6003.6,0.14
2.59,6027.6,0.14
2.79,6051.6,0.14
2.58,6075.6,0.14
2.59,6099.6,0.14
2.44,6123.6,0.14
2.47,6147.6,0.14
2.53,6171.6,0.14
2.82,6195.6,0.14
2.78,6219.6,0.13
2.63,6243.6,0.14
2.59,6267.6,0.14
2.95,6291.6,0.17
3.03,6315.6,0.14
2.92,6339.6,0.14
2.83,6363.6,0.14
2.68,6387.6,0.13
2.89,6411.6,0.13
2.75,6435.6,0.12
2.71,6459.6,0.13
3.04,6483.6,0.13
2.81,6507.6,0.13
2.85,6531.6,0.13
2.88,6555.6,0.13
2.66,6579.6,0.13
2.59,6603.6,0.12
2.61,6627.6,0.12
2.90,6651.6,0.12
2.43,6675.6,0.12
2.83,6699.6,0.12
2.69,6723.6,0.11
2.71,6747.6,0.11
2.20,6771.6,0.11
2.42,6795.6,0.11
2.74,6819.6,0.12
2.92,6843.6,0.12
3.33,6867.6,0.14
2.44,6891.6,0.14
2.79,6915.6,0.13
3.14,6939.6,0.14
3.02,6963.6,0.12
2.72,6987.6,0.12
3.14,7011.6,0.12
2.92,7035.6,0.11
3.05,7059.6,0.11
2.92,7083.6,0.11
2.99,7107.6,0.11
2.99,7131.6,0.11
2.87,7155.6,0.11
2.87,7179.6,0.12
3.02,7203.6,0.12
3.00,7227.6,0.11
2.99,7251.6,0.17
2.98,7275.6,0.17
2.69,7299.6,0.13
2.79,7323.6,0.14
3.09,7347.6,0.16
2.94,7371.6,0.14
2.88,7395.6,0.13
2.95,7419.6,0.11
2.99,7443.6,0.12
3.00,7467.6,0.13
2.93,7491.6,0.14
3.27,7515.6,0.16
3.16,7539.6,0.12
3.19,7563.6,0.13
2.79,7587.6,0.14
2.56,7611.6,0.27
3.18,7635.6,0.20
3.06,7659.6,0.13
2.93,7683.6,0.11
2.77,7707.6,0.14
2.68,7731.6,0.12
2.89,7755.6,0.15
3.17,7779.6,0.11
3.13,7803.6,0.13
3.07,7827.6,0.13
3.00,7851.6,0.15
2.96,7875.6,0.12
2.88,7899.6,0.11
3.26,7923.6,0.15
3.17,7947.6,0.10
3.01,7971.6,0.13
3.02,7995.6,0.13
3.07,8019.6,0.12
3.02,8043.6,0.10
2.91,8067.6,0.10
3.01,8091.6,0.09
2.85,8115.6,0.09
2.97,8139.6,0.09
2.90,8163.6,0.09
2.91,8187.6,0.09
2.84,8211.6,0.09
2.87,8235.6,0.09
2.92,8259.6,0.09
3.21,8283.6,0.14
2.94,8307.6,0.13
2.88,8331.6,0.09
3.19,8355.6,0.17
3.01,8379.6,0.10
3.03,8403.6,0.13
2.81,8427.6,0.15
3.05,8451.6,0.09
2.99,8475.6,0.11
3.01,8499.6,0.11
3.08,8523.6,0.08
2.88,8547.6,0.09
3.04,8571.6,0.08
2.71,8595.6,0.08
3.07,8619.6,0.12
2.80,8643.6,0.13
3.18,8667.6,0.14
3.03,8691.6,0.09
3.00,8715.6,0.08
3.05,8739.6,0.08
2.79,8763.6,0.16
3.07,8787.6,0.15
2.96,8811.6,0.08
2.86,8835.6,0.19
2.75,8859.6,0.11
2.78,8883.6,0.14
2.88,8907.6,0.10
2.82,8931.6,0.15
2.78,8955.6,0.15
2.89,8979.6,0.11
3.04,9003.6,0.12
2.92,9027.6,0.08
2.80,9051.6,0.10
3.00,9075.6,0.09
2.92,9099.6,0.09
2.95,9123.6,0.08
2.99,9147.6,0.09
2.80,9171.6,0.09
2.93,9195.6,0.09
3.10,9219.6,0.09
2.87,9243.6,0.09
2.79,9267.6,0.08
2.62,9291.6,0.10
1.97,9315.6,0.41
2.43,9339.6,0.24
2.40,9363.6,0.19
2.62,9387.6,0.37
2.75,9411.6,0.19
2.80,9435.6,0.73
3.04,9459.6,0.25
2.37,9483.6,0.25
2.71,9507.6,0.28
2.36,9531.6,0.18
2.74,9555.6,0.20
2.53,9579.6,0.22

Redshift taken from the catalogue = 0.31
